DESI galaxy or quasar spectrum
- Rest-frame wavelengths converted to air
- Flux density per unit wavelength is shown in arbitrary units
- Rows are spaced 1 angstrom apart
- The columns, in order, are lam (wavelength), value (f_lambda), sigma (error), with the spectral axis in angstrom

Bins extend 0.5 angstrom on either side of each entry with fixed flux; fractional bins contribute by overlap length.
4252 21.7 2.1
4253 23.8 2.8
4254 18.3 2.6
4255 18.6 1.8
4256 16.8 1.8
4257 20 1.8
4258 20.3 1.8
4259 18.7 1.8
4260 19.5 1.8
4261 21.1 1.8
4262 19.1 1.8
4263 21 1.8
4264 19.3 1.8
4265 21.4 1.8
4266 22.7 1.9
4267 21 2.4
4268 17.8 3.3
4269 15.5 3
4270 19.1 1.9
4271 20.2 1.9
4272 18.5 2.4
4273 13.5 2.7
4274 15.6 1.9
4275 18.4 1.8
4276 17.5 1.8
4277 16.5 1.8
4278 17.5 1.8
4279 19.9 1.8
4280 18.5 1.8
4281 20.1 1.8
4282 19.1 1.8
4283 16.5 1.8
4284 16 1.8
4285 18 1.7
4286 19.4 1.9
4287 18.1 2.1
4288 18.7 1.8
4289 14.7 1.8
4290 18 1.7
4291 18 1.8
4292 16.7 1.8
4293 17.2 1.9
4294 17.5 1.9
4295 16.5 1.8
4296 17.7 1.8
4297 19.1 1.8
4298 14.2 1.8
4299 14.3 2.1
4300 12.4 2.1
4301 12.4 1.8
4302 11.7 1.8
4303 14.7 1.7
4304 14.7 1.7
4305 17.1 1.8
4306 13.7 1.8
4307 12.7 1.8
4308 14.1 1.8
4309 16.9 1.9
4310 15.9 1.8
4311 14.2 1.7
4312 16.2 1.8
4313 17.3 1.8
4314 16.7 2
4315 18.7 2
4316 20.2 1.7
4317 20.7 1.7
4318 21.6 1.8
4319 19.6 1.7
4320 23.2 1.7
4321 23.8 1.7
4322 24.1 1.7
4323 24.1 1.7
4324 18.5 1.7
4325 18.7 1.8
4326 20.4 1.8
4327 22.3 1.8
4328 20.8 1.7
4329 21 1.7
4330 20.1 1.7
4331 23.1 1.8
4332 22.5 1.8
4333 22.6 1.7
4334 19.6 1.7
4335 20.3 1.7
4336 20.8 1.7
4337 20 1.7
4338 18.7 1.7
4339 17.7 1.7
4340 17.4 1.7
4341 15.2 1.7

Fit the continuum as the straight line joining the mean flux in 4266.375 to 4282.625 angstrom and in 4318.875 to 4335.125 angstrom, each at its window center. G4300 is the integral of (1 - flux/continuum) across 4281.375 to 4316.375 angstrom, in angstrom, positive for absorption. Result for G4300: 6.0 angstrom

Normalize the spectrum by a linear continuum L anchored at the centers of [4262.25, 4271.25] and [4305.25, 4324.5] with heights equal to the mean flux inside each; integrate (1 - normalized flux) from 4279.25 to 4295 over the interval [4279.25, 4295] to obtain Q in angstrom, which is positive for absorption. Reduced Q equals 1.20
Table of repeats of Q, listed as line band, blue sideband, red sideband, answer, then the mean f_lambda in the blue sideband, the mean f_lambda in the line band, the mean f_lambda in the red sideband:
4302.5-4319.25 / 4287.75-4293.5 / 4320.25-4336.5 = 2.4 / 17.2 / 16.7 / 21.4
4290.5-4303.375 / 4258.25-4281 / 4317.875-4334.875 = 2.9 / 18.8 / 15.6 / 21.5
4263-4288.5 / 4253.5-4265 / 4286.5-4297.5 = 0.1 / 19.4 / 18.4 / 17.5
